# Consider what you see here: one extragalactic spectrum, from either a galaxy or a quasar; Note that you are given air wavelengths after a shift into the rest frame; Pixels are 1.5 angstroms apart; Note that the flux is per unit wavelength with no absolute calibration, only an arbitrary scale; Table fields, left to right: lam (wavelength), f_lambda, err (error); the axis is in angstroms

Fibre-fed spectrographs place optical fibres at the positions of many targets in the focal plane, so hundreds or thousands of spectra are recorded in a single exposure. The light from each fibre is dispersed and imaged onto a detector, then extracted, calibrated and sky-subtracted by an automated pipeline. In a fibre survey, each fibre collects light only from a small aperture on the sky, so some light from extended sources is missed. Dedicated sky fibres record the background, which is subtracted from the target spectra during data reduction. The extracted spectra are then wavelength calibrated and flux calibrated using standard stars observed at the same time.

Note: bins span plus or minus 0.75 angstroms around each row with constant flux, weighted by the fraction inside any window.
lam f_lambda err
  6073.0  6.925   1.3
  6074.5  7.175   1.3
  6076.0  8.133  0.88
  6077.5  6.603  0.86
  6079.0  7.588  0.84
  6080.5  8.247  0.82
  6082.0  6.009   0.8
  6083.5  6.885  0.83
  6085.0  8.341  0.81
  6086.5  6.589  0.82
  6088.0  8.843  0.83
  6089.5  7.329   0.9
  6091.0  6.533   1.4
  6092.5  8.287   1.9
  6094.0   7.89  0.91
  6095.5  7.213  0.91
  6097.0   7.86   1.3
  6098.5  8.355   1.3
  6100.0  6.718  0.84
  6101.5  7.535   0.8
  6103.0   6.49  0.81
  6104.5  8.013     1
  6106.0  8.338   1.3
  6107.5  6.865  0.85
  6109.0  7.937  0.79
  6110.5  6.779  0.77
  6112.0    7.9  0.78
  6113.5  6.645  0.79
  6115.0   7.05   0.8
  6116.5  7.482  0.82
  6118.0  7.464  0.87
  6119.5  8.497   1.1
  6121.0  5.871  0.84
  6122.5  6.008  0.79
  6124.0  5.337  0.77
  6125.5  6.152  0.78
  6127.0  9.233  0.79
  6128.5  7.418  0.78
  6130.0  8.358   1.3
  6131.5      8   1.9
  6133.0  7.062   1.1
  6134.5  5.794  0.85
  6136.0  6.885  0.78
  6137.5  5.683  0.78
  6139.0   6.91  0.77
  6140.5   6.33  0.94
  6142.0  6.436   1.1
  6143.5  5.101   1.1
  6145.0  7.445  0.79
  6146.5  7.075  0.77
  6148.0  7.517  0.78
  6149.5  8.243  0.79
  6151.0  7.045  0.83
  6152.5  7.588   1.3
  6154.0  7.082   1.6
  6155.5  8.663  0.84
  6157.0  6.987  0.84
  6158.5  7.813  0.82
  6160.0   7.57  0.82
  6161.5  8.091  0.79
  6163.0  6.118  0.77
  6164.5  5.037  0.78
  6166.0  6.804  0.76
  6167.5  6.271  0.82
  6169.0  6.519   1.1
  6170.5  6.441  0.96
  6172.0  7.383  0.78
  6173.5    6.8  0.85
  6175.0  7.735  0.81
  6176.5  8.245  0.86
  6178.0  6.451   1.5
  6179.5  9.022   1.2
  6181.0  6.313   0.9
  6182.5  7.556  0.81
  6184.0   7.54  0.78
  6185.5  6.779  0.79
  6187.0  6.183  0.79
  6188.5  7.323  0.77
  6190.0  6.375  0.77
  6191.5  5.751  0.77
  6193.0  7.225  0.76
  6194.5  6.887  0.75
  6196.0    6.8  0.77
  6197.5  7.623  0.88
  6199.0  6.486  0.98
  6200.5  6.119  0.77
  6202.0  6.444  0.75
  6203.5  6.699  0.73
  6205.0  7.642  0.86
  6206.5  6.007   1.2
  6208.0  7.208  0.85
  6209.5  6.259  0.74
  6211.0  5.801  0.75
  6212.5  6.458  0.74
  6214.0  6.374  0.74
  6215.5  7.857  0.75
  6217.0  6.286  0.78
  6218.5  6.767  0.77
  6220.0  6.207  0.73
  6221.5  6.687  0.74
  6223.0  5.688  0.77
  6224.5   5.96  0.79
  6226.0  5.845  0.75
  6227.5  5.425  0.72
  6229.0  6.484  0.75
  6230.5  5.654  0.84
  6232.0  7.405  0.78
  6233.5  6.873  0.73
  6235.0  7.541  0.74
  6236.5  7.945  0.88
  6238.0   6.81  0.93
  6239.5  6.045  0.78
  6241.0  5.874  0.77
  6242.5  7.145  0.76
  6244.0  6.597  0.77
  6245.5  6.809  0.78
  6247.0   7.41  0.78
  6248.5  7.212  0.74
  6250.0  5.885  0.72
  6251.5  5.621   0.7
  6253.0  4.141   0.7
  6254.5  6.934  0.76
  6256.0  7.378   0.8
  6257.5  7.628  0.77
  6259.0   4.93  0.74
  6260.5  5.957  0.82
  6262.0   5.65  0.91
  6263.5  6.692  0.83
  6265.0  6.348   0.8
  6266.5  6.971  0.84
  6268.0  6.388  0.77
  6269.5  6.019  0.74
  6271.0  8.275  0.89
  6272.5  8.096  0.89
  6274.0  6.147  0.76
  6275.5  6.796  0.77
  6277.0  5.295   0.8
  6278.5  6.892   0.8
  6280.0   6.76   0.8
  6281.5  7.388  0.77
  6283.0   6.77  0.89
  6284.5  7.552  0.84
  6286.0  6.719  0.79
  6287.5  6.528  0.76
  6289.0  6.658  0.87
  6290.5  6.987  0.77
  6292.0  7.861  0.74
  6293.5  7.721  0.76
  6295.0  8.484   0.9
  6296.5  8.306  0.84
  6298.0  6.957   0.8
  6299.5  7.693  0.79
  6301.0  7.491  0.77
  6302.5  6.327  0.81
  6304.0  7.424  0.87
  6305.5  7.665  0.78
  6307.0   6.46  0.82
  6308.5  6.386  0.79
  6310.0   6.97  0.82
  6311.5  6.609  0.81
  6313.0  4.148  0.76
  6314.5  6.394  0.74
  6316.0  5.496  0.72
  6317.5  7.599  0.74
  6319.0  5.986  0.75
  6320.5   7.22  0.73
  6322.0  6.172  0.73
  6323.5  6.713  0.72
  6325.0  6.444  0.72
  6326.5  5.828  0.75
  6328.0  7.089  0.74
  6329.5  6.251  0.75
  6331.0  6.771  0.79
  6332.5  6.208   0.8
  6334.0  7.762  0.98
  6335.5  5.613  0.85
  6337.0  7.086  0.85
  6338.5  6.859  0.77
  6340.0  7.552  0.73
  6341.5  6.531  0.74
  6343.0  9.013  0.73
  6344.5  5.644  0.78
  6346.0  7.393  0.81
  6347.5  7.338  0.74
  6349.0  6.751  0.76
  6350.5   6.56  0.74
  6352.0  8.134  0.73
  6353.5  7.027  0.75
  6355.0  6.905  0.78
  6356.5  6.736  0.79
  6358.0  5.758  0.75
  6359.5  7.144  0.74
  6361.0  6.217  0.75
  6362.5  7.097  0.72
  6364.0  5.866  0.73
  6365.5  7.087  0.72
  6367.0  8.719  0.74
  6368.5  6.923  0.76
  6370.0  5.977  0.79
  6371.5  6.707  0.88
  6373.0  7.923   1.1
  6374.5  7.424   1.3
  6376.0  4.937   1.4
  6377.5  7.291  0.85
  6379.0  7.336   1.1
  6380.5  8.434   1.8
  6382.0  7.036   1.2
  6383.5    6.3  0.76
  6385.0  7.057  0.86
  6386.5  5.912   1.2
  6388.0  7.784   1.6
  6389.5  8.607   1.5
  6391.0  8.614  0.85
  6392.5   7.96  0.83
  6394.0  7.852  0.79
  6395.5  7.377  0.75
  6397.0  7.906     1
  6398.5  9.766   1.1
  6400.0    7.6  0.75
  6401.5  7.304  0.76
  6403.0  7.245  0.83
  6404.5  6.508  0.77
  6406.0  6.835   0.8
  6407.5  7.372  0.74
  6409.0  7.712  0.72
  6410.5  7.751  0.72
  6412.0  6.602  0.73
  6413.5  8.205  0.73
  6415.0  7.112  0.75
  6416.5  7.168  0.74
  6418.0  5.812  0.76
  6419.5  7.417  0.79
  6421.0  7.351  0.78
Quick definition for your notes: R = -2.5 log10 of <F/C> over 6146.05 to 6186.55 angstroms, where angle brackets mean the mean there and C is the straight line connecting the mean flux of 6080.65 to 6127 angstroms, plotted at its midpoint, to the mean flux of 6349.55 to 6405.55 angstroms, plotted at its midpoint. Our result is 0.01 mag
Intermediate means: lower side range 7.29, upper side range 7.21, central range 7.2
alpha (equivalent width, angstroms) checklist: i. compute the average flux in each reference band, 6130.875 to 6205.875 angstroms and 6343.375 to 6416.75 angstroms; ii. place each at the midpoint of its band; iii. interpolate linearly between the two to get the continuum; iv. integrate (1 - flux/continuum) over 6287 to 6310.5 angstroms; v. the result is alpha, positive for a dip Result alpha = -0.5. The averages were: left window 6.95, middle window 7.26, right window 7.21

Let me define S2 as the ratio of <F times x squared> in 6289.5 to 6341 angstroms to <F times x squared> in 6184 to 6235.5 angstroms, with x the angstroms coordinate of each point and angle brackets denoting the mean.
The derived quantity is 1.08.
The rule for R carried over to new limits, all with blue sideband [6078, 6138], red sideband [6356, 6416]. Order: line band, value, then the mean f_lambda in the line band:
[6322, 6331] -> 0.13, 6.47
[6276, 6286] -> 0.08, 6.77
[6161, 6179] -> 0.07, 6.84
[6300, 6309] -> 0.04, 7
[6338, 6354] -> 0.01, 7.17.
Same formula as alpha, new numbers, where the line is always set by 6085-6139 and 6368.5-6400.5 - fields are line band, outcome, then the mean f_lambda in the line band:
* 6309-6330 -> 2.9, 6.35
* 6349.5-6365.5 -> 1.4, 6.76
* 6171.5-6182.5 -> -0.2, 7.43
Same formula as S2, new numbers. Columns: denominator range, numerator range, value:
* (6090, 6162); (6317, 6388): 1.02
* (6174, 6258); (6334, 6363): 1.08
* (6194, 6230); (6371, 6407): 1.21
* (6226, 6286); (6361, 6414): 1.16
